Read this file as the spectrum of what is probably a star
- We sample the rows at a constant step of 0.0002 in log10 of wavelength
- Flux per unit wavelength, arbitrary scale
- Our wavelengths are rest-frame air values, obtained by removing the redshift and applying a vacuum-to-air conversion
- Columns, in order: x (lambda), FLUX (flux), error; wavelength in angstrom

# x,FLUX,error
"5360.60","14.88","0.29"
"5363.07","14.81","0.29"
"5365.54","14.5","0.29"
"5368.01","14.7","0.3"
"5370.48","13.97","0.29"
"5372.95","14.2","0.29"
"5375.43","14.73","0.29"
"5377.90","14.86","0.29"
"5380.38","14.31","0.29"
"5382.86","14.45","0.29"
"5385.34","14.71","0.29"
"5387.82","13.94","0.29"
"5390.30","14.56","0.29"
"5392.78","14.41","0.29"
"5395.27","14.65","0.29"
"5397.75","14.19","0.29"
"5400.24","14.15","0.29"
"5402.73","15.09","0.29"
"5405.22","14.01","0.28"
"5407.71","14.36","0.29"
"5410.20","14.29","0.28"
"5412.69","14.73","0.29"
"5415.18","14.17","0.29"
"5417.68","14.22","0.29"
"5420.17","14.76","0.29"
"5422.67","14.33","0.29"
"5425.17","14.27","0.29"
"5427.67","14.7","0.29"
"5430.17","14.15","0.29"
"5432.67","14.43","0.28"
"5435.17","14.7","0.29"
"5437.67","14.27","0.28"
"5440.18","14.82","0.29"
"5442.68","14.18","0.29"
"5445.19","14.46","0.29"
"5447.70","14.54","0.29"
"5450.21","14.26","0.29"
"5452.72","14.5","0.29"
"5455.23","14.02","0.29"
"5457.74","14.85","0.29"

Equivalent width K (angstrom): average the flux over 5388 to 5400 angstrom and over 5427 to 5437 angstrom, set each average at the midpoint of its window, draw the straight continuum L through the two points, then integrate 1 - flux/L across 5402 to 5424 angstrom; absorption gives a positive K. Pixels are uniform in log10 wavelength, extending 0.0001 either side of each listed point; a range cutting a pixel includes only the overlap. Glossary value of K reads 0.0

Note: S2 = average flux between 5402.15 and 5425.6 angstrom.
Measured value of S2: 14.4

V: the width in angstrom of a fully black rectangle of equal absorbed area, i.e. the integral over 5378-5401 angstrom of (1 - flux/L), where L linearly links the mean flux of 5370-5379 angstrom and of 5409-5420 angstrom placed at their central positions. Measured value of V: 0.08 angstrom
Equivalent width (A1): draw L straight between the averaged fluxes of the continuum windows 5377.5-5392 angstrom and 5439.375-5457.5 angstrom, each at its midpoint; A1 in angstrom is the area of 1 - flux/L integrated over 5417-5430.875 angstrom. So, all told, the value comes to 0.0 angstrom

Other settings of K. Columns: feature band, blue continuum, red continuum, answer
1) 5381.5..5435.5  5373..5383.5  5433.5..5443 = 0.5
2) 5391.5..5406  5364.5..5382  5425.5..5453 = 0.0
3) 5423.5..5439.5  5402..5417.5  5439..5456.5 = 0.0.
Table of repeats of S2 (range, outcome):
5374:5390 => 14.5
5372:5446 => 14.4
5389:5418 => 14.4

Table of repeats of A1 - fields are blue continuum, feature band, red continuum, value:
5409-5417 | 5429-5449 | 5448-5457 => -0.1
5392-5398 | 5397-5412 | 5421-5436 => 0.1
